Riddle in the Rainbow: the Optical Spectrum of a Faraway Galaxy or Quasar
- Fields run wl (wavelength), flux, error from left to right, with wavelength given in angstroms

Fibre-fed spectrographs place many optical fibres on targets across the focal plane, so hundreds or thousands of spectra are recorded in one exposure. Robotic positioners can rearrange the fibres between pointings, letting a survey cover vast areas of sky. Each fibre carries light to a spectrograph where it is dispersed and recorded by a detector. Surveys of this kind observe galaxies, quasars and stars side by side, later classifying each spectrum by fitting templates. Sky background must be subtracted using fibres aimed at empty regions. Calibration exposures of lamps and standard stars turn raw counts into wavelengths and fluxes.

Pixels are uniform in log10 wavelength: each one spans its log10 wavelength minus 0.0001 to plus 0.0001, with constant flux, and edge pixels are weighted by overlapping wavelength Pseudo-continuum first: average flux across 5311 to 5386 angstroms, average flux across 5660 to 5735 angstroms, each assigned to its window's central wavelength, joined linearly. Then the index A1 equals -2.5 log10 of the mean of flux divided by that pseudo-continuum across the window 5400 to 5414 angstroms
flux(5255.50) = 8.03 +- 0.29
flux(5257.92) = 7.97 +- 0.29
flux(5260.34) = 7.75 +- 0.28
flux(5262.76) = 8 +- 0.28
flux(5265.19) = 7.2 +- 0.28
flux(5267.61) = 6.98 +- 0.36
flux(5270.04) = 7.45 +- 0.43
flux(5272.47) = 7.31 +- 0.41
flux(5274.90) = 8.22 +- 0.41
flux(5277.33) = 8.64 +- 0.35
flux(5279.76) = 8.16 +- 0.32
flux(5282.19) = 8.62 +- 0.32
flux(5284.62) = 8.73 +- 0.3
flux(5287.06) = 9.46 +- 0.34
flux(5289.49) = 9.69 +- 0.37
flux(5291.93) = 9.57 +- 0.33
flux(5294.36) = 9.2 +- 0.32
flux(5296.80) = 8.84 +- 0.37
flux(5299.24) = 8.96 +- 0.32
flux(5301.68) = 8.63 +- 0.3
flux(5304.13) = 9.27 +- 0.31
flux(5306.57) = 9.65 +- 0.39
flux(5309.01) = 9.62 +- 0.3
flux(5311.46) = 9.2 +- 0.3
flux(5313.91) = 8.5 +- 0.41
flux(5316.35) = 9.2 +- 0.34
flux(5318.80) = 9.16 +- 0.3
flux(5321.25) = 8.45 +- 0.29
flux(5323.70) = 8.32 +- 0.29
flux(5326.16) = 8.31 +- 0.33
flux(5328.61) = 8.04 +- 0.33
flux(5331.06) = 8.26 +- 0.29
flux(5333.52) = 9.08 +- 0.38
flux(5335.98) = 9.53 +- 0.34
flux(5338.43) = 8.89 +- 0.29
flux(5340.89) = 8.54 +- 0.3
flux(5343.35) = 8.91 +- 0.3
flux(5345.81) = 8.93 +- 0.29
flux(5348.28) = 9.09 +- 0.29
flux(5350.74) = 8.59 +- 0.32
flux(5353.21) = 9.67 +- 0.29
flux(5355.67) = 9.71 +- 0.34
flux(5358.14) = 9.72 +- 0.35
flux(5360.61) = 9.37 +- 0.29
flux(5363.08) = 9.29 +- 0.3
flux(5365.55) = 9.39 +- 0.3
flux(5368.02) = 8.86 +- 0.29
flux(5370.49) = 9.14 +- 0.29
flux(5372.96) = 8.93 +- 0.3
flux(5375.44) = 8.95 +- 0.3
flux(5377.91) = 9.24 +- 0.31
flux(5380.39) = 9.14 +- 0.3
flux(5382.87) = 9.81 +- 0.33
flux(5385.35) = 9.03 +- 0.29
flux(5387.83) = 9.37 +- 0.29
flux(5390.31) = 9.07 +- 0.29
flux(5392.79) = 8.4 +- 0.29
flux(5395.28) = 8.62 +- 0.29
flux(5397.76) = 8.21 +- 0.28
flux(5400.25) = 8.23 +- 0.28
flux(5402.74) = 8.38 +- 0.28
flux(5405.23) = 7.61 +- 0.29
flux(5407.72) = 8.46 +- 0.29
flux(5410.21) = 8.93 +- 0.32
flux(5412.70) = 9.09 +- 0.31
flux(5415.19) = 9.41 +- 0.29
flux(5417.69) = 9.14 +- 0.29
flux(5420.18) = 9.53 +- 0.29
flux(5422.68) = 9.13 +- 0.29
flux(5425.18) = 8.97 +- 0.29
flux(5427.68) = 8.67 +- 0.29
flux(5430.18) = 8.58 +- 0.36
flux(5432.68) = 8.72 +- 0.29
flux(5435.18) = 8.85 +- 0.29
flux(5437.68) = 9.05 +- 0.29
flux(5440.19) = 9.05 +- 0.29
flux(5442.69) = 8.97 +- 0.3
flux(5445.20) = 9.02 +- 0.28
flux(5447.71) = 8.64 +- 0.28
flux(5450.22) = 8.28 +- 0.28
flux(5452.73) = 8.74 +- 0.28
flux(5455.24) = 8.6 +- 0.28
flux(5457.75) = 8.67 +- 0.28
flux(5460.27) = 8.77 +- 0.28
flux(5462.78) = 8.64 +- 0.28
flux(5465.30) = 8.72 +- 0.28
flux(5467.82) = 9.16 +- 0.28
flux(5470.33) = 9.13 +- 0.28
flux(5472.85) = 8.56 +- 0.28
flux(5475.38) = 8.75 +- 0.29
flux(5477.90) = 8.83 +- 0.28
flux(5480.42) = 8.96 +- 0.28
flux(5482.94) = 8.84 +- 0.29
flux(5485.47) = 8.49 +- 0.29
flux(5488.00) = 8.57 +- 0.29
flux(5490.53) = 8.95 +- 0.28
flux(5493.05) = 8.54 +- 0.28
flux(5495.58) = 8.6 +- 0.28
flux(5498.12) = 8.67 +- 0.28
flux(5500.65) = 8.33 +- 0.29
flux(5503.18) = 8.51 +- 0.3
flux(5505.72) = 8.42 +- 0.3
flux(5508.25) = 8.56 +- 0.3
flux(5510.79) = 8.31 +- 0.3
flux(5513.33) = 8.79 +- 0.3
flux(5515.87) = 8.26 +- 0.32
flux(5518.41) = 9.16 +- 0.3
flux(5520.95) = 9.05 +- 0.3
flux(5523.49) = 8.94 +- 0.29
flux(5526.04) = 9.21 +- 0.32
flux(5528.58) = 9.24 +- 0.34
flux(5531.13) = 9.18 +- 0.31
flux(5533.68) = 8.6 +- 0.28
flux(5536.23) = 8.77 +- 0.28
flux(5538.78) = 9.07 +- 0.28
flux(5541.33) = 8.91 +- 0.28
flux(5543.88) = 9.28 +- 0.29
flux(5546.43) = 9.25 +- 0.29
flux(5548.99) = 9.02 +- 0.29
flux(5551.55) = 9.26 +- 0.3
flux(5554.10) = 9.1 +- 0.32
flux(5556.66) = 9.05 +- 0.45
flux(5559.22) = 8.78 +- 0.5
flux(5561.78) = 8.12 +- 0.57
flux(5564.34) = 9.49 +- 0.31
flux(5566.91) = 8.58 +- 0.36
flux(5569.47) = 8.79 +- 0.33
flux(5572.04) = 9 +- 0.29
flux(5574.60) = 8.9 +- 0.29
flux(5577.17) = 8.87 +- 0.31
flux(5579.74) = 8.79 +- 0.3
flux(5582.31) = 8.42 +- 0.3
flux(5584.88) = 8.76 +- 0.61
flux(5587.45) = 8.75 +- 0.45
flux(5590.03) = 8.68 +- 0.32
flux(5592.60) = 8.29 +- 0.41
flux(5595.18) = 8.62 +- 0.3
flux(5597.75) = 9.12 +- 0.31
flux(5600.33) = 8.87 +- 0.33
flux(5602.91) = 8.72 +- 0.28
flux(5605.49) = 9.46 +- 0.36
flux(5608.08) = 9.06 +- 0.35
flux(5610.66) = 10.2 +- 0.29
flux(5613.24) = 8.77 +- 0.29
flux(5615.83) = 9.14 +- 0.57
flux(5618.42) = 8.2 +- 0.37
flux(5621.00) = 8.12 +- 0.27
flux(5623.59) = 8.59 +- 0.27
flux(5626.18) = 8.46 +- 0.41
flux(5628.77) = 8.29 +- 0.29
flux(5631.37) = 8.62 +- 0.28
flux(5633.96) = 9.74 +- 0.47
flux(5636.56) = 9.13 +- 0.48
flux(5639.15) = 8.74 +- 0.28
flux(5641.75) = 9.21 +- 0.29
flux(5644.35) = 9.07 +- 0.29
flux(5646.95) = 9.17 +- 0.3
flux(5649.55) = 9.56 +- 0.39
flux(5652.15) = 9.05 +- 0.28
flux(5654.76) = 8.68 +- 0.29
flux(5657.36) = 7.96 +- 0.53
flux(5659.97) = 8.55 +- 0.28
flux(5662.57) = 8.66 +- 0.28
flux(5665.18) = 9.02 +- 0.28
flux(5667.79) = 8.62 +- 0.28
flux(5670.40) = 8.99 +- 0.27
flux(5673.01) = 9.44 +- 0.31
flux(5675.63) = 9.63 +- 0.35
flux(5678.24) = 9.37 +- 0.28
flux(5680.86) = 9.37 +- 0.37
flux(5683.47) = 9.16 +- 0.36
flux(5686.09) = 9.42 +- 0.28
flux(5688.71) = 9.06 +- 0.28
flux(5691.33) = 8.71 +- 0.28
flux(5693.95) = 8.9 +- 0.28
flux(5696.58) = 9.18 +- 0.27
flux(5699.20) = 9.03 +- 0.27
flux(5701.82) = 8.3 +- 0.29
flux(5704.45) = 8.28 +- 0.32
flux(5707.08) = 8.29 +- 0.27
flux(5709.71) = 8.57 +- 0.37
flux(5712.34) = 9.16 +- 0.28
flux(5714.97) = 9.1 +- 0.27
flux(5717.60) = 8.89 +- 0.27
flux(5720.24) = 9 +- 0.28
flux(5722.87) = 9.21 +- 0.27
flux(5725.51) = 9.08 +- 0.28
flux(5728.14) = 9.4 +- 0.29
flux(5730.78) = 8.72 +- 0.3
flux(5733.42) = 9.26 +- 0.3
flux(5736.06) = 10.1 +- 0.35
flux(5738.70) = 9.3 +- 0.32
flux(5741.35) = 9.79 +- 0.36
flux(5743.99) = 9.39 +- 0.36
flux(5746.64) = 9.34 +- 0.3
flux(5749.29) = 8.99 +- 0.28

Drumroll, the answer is 0.07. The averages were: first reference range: 9.01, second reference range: 8.99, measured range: 8.47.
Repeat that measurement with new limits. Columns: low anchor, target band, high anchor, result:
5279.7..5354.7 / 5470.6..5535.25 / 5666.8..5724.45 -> 0.03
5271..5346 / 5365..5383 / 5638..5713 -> -0.03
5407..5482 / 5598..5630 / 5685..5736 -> 0.01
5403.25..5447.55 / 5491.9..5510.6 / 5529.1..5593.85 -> 0.05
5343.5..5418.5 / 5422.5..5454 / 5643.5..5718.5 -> 0.02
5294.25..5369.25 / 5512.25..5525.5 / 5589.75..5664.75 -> 0.01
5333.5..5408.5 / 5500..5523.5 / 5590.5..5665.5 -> 0.04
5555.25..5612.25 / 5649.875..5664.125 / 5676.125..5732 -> 0.03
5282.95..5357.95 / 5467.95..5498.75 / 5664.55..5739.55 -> 0.03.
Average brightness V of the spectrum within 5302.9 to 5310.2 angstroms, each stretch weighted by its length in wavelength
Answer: 9.51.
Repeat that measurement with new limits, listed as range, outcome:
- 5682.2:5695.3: 9.04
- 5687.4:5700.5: 8.97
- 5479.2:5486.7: 8.76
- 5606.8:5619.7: 9.07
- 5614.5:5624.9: 8.51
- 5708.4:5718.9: 8.93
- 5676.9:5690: 9.28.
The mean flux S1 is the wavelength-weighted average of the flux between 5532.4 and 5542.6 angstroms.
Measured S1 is 8.84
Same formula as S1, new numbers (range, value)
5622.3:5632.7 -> 8.49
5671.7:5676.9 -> 9.52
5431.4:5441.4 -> 8.92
